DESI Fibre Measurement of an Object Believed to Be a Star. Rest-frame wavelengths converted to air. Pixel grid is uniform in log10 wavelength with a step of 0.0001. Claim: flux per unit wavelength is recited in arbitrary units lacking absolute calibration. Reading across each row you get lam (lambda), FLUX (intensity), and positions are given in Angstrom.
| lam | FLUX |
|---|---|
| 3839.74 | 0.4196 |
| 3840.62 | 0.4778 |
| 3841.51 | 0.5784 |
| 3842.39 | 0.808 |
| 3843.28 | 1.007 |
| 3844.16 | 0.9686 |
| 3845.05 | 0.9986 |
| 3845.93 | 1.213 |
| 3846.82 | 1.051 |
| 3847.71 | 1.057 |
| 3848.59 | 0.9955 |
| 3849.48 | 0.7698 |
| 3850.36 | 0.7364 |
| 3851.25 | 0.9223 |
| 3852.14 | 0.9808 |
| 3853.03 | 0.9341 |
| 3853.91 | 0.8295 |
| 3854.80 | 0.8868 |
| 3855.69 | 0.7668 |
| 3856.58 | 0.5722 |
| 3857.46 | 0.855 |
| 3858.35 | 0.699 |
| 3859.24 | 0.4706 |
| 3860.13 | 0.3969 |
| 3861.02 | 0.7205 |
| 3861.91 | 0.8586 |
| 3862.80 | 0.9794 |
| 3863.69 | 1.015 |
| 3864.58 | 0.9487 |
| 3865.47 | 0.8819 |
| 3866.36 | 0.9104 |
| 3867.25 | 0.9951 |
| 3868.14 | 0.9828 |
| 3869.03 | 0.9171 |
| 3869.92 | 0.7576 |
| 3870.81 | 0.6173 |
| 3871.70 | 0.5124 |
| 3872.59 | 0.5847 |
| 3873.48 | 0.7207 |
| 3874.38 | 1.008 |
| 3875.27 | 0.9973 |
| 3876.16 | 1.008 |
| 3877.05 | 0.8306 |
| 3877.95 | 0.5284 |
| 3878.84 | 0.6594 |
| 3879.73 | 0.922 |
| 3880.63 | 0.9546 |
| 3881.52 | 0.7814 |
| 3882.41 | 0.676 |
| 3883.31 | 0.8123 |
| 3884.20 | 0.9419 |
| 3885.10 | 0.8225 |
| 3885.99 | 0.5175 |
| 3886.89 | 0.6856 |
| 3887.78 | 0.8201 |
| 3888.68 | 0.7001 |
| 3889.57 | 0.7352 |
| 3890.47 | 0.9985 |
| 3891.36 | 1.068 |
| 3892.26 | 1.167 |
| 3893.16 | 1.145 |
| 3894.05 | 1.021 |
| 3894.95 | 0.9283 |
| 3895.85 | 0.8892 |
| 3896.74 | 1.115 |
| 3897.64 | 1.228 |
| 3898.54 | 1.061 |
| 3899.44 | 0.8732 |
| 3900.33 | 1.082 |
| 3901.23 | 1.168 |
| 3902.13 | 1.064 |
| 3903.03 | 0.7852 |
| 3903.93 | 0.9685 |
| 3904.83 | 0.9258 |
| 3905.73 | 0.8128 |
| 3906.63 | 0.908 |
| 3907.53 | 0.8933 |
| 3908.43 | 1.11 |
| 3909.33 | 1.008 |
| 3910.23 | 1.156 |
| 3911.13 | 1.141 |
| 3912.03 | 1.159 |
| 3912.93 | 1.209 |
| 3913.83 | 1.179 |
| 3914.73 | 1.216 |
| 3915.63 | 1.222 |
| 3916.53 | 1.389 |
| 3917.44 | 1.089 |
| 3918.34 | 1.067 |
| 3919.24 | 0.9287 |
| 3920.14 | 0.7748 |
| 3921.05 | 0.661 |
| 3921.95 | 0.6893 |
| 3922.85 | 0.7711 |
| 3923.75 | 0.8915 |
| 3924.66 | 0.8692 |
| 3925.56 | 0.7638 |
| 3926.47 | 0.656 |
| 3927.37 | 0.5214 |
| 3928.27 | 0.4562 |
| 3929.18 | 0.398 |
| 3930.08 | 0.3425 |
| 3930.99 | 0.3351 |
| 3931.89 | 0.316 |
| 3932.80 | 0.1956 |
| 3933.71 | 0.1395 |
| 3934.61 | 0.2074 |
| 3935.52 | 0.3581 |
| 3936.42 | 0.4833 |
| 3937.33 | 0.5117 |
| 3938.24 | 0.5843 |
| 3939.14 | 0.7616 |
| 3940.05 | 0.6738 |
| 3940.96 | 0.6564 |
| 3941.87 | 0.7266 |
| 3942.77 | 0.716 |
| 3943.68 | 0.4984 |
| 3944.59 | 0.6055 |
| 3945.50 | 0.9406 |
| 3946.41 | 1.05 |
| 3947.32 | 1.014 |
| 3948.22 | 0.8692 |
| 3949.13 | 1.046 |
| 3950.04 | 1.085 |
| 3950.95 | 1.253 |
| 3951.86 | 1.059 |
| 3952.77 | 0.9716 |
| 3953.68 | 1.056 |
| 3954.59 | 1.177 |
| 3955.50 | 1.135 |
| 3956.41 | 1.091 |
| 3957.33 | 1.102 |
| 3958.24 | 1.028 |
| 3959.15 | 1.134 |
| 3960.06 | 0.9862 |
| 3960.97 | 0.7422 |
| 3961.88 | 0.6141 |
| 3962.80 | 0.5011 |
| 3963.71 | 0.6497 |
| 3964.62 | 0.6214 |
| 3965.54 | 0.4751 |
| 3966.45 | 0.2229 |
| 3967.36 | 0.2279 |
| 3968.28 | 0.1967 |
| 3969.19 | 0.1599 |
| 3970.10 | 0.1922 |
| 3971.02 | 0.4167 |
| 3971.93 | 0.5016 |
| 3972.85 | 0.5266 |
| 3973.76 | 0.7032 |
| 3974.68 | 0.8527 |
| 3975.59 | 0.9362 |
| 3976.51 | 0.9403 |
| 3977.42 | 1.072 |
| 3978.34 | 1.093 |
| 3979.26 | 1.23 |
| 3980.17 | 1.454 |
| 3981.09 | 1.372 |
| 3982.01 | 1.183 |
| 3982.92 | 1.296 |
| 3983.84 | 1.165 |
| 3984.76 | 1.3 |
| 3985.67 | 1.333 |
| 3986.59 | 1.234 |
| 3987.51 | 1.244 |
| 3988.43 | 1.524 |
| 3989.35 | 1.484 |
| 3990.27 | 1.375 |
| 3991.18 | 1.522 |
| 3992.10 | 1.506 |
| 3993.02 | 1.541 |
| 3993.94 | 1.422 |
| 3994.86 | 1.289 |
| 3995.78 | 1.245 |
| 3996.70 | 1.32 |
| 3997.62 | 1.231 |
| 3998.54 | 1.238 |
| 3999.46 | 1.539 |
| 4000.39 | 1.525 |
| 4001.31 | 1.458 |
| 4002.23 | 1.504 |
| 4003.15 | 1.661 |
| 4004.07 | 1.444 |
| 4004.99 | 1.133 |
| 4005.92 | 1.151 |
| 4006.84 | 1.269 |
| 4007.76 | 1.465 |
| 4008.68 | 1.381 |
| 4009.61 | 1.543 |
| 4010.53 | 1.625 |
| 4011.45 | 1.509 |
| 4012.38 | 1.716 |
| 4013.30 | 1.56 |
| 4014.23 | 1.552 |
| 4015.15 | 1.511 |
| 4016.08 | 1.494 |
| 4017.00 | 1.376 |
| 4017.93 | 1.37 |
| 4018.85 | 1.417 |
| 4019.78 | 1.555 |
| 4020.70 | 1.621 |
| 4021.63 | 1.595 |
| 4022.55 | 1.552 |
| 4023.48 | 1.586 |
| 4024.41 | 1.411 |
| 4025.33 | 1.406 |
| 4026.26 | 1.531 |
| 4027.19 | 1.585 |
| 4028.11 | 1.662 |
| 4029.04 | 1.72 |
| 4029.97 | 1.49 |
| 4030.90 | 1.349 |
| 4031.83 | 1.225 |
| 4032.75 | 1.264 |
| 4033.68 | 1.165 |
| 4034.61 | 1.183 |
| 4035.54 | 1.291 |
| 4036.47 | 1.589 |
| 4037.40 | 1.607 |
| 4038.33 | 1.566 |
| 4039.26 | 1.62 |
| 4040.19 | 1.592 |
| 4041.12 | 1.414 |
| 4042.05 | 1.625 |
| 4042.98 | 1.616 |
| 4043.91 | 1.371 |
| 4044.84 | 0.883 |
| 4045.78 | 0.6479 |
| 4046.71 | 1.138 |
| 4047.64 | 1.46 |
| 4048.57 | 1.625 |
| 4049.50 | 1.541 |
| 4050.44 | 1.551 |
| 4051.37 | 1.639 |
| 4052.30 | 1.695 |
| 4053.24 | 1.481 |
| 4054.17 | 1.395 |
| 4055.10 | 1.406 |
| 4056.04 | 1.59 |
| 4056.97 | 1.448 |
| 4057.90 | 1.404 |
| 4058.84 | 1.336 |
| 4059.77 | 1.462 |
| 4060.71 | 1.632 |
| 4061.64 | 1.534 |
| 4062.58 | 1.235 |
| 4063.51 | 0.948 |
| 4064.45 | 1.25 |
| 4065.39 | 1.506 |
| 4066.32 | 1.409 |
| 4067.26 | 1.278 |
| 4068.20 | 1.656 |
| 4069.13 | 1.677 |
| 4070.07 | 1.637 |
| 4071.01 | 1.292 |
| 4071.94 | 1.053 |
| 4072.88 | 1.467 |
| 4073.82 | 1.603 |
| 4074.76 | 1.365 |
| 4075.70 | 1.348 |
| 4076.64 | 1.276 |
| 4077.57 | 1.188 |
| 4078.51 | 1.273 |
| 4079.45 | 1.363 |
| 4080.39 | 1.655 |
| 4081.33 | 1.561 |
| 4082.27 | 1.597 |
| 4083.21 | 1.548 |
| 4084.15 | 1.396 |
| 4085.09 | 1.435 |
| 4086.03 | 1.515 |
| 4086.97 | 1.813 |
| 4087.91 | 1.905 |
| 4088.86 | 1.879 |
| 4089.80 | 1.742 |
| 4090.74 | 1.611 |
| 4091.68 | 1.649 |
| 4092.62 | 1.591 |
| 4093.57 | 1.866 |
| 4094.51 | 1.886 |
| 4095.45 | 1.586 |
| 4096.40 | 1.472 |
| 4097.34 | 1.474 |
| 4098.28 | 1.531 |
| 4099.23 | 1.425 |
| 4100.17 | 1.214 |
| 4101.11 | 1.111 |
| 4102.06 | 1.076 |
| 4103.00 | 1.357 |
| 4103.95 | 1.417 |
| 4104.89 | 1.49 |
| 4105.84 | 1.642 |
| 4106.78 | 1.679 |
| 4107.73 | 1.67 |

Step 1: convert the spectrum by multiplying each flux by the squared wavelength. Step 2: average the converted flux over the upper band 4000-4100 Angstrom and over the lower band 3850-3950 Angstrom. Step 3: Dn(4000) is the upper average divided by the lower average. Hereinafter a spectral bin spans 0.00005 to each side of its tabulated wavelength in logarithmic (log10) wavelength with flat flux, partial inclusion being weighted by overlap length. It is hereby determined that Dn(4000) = 1.93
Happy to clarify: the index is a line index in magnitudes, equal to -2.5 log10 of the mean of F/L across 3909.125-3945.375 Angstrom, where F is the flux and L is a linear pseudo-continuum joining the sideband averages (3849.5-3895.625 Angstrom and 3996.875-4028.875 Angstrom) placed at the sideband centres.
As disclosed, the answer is 0.40 mag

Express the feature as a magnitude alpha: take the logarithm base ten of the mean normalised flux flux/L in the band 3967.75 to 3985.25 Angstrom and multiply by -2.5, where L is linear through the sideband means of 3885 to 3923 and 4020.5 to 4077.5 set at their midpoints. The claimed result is 0.36 mag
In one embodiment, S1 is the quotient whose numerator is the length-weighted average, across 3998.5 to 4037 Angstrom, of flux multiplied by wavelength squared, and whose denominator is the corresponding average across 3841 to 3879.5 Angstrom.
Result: 1.89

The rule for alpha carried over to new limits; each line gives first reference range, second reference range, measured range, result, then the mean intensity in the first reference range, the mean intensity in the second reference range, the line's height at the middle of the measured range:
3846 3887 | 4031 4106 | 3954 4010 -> 0.11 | 0.819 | 1.45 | 1.18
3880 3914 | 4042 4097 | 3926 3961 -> 0.44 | 0.959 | 1.47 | 1.1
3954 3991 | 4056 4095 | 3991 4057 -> -0.20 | 0.918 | 1.5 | 1.21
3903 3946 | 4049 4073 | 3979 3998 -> -0.24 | 0.763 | 1.44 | 1.08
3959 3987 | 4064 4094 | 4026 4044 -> -0.20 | 0.814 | 1.51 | 1.22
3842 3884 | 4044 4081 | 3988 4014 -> -0.17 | 0.841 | 1.39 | 1.22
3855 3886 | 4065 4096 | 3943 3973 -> 0.39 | 0.794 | 1.53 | 1.1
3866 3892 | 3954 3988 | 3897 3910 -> -0.20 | 0.812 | 0.869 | 0.827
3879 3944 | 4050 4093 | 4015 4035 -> -0.13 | 0.823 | 1.48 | 1.29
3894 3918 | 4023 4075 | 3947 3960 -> 0.11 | 1.06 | 1.43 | 1.18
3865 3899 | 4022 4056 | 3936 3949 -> 0.44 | 0.866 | 1.44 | 1.09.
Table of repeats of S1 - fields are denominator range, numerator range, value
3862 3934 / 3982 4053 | 1.76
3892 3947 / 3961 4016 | 1.43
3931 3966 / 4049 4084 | 2.01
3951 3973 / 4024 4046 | 2.07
